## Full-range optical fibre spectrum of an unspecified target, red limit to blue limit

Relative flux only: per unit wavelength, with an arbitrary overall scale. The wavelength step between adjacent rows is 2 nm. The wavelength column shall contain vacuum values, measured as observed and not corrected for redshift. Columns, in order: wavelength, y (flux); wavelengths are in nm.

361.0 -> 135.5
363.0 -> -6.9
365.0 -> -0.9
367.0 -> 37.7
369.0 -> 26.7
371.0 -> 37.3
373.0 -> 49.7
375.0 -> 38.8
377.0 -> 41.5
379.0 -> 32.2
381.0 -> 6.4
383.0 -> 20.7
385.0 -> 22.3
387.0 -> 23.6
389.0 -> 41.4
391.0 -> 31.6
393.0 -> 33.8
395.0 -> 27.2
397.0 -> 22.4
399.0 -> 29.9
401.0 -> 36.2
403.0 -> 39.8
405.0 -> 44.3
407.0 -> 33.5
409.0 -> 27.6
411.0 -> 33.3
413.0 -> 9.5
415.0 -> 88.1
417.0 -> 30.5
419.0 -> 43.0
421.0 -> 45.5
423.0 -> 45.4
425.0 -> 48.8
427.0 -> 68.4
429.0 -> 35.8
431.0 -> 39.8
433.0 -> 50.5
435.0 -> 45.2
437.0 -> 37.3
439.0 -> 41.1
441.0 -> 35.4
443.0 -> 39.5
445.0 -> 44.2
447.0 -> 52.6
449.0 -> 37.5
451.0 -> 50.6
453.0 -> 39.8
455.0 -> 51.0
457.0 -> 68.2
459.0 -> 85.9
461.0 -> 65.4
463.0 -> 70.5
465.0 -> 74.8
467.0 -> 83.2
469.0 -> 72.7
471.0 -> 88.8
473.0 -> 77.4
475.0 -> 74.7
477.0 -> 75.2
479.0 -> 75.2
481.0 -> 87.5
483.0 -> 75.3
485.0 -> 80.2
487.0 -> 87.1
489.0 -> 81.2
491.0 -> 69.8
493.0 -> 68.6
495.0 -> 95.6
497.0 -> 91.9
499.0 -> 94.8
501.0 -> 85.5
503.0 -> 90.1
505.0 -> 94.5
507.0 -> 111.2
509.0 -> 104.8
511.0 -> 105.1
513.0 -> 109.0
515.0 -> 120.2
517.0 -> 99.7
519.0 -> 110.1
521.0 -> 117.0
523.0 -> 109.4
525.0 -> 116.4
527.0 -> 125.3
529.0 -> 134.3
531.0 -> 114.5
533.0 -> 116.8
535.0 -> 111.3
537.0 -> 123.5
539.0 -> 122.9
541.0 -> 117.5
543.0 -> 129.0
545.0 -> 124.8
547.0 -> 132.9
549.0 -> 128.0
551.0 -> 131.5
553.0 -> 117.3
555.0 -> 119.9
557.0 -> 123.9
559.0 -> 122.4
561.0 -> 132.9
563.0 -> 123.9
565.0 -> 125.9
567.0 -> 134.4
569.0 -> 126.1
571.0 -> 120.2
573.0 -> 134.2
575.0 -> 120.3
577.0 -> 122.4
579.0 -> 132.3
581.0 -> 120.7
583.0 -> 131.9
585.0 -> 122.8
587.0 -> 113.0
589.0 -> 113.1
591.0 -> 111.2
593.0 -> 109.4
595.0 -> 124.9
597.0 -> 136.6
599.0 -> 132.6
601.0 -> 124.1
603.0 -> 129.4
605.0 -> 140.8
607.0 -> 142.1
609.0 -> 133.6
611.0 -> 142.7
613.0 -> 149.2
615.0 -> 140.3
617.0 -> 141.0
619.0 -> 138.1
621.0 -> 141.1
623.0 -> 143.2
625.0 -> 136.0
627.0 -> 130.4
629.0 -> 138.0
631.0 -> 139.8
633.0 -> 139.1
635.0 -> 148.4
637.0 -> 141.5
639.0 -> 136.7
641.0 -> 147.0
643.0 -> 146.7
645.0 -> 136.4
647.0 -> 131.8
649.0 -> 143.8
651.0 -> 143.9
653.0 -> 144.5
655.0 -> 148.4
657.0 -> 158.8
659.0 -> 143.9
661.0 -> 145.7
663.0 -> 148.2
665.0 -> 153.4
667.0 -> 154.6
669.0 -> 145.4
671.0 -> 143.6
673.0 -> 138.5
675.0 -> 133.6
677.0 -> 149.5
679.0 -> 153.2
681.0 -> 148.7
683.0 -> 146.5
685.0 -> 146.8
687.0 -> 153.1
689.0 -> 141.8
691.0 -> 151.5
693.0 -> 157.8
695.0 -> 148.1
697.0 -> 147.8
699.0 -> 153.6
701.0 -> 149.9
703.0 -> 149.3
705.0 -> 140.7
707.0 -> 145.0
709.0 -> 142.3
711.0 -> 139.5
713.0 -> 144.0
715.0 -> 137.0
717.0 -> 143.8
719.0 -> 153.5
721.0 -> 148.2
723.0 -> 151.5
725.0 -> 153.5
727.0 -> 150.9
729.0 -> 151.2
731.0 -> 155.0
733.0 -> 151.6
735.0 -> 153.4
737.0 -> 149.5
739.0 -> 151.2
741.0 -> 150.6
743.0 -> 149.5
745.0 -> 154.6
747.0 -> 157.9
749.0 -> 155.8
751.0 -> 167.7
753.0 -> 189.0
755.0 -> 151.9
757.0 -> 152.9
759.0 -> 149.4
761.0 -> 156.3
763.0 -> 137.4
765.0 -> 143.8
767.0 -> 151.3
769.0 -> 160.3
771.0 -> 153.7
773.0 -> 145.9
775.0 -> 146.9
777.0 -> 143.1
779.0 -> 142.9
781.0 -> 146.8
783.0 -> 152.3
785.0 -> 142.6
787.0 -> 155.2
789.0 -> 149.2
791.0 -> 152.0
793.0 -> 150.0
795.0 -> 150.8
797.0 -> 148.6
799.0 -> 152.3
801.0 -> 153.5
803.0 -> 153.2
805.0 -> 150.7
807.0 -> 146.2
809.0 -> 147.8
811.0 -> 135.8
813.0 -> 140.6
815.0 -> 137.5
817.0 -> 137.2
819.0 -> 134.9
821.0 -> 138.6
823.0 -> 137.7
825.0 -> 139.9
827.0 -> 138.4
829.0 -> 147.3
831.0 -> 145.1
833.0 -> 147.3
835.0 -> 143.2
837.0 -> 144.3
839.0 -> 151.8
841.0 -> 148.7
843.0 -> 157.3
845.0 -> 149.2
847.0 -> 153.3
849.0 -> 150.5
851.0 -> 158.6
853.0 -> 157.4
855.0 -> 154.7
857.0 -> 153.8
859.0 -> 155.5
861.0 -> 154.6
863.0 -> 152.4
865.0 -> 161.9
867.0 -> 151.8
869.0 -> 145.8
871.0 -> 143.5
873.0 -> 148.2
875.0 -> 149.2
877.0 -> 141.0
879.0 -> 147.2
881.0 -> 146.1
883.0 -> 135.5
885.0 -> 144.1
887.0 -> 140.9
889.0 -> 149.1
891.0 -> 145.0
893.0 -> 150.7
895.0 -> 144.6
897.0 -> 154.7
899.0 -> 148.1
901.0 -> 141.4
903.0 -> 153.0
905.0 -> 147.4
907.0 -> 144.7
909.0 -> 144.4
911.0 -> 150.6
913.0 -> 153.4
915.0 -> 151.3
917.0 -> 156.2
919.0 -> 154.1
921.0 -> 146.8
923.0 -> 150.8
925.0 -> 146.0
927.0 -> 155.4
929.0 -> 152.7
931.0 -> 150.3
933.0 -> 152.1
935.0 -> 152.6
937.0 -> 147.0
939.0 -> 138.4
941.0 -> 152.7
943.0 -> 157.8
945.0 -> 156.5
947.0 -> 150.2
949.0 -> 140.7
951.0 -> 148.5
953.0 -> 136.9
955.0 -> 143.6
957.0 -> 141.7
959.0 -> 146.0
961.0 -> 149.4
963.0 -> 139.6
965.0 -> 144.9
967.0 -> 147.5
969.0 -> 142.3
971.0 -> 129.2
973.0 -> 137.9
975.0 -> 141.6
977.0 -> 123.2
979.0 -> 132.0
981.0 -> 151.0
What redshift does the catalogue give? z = 0.14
